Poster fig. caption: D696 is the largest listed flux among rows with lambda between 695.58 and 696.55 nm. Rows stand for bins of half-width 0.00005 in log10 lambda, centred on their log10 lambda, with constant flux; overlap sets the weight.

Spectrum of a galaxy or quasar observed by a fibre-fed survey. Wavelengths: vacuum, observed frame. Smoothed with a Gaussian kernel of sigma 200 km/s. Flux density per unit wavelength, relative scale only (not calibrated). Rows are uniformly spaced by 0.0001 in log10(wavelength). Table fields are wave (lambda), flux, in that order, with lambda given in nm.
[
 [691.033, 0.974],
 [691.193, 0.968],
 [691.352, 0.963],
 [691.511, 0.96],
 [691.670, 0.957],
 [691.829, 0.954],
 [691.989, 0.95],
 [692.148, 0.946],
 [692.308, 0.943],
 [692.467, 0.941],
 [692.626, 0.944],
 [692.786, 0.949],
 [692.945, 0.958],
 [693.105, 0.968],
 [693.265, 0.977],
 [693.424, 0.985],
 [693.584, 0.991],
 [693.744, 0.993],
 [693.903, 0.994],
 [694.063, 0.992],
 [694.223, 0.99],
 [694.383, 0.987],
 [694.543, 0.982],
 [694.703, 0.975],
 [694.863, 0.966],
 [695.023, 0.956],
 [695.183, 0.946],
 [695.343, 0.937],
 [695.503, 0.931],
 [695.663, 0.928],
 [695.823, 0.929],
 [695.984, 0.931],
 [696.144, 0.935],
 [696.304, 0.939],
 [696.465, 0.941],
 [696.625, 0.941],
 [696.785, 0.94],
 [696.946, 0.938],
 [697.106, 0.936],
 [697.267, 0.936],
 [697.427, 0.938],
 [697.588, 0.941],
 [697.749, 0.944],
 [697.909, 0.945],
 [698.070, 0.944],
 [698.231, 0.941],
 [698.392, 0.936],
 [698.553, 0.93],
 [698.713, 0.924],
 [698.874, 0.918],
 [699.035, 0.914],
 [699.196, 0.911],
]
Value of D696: 0.941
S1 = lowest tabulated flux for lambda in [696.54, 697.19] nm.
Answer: 0.936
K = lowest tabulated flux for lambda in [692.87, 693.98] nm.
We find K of 0.958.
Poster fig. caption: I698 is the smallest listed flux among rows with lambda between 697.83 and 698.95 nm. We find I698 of 0.918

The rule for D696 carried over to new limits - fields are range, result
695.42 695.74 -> 0.931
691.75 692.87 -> 0.954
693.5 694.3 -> 0.994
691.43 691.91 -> 0.96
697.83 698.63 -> 0.945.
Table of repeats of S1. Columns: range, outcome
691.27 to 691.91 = 0.954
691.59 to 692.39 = 0.943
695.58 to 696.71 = 0.928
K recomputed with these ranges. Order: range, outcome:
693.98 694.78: 0.975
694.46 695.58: 0.931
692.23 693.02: 0.941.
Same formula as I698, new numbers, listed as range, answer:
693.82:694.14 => 0.992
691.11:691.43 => 0.963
